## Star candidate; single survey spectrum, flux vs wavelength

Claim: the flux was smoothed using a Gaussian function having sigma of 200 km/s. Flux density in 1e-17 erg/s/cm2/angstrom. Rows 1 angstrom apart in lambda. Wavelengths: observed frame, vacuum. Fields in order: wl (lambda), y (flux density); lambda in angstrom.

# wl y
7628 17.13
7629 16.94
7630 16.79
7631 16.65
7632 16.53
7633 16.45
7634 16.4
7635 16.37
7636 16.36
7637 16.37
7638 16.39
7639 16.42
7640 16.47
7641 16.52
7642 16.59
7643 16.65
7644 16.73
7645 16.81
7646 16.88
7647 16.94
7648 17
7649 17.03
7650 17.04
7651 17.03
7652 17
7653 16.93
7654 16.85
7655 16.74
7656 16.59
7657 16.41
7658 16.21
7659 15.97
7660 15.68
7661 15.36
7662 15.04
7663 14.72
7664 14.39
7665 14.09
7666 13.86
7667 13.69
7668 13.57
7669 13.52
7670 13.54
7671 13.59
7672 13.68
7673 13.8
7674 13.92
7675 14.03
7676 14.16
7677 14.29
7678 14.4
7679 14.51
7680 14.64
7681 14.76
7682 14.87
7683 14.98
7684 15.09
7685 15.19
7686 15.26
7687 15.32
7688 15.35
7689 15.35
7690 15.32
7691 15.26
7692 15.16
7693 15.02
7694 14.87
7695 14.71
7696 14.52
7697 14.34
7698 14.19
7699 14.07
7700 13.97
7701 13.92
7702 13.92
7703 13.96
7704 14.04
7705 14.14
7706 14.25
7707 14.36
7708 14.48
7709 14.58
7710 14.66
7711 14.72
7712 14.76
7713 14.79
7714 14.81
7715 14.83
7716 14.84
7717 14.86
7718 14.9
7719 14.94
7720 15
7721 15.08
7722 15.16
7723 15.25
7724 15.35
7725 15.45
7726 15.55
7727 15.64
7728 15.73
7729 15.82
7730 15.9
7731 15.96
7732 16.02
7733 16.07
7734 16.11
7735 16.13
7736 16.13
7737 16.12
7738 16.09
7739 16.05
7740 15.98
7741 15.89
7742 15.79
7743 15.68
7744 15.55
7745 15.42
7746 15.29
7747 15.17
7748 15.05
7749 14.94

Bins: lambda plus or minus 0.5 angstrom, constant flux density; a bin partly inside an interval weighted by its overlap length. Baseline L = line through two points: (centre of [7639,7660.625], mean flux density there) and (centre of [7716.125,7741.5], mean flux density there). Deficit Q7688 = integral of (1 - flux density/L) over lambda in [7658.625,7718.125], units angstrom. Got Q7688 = 5.9 angstrom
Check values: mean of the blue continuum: 16.7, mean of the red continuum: 15.6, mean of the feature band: 14.5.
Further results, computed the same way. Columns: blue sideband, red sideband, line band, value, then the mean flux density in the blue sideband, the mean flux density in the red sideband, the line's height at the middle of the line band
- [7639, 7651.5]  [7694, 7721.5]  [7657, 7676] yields 1.9 angstrom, 16.8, 14.5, 16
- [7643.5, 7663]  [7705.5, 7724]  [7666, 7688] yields 2.1 angstrom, 16.5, 14.8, 15.8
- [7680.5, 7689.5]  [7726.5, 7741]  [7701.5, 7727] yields 1.4 angstrom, 15.1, 16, 15.6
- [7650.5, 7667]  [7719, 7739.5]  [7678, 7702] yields 1.4 angstrom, 15.7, 15.7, 15.7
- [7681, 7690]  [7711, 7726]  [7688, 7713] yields 0.9 angstrom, 15.2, 15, 15.1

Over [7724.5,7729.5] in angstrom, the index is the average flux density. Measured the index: 15.6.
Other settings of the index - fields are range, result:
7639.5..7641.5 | 16.5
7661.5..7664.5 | 14.7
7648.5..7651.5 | 17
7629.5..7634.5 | 16.6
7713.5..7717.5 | 14.8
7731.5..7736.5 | 16.1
